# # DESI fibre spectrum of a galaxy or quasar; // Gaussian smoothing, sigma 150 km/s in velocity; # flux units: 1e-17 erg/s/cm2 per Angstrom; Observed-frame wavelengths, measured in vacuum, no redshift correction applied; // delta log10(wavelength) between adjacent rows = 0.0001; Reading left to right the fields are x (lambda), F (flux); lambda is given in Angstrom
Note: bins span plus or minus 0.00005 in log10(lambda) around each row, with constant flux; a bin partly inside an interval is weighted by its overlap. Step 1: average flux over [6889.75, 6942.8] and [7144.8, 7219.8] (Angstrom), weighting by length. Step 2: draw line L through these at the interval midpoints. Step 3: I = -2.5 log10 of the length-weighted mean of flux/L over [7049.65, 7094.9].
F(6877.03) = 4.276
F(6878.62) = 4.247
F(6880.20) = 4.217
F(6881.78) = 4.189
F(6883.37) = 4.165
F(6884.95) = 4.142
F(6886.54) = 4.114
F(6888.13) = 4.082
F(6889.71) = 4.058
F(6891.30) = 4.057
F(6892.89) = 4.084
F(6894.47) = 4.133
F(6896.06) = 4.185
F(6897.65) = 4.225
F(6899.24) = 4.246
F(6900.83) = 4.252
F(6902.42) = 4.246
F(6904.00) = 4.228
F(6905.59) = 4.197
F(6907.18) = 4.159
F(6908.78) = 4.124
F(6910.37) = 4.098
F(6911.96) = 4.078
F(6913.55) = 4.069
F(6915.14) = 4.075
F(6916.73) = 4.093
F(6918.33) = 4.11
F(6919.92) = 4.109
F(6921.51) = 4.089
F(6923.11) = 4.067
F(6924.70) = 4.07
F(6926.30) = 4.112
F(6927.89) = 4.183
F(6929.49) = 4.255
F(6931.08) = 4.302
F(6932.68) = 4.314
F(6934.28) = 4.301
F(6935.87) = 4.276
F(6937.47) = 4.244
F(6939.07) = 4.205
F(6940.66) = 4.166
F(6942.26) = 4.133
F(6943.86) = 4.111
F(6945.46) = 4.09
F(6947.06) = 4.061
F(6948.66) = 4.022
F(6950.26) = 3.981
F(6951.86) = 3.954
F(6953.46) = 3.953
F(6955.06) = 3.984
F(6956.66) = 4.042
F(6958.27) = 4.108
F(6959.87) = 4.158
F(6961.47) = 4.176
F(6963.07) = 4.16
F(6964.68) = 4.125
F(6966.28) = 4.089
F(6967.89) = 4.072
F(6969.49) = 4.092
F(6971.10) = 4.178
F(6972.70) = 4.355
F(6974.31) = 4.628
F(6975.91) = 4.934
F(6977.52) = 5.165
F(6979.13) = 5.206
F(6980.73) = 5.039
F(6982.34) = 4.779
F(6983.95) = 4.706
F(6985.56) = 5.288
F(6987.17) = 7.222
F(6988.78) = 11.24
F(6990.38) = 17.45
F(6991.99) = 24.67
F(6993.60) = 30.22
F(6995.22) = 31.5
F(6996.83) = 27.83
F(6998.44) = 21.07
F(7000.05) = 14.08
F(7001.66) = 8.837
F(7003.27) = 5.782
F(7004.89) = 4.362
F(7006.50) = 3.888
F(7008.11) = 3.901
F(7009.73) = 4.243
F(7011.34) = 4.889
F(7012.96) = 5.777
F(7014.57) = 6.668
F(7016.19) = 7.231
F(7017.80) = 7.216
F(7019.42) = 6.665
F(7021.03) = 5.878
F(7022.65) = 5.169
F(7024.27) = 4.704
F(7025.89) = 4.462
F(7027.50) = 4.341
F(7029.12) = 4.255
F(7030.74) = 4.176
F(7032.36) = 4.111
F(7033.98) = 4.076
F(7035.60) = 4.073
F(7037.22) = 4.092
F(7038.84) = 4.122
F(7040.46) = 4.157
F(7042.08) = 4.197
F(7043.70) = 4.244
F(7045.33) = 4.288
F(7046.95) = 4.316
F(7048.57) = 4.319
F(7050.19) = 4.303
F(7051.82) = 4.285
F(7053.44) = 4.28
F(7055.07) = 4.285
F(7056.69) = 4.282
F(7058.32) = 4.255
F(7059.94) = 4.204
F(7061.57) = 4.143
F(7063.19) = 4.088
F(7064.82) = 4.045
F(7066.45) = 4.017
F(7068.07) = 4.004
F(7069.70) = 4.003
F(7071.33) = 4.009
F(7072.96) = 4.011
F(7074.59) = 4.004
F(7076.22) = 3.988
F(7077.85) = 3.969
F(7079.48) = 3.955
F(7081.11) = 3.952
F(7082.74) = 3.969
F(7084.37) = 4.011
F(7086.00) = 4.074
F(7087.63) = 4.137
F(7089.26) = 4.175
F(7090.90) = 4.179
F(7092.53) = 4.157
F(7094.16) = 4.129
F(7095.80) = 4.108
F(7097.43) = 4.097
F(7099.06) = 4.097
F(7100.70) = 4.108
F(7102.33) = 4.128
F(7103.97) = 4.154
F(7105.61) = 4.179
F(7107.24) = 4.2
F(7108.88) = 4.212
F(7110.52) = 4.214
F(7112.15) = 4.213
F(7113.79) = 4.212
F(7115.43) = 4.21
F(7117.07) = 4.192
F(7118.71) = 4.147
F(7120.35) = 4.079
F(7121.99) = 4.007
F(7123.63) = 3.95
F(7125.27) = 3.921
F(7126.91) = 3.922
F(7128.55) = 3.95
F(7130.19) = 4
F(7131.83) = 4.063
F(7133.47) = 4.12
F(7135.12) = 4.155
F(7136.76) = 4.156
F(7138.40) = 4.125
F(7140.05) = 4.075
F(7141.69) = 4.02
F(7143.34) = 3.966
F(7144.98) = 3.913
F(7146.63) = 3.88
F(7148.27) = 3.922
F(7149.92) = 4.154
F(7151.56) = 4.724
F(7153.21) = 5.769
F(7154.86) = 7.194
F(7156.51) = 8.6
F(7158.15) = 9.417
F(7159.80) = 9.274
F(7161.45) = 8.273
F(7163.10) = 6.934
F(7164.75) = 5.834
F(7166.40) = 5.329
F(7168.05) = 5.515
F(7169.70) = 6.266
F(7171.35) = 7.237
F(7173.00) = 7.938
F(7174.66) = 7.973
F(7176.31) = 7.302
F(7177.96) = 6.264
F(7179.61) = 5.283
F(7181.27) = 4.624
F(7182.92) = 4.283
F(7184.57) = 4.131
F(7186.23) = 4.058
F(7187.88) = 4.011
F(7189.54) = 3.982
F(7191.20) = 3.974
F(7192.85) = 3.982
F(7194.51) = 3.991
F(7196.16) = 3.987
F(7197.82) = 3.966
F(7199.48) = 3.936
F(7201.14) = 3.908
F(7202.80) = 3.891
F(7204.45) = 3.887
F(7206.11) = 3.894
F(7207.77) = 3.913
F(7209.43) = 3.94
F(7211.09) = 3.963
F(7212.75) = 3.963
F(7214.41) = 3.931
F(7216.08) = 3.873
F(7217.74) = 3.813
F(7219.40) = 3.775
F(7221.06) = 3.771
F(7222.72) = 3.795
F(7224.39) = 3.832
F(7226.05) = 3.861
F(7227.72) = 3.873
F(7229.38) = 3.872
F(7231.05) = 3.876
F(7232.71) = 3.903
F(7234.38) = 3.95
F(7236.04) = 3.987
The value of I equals 0.16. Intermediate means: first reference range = 4.16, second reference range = 5.16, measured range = 4.1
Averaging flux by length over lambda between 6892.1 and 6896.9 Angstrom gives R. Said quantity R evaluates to 4.14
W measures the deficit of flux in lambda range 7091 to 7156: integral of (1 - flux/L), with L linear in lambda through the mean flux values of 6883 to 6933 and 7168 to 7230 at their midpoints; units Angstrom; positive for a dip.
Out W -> 2.7 Angstrom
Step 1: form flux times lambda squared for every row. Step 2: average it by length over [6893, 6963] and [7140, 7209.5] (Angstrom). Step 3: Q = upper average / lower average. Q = 1.4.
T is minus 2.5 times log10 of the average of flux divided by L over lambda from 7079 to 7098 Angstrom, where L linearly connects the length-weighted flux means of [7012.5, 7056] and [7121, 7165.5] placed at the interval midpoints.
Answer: 0.21 mag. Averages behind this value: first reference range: 4.79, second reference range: 5.12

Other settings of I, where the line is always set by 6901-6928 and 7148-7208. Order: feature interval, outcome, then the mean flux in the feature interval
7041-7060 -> 0.132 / 4.27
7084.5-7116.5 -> 0.218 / 4.15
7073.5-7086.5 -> 0.240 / 3.99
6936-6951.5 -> 0.042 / 4.11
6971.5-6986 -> -0.097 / 4.87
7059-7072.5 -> 0.203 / 4.07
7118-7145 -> 0.283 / 4.04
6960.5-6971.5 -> 0.068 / 4.12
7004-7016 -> -0.074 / 4.95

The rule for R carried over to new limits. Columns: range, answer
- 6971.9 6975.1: 4.49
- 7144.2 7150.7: 3.96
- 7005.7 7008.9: 3.9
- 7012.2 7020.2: 6.72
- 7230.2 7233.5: 3.89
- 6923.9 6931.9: 4.19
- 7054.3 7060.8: 4.26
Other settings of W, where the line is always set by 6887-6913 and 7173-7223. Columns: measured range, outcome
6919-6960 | 0.58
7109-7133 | 1.41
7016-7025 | -3.87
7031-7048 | 0.39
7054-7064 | 0.17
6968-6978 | -0.70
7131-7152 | 1.28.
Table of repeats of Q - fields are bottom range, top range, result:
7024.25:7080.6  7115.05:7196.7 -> 1.26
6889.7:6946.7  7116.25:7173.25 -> 1.34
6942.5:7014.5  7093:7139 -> 0.55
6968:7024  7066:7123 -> 0.46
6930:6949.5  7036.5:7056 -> 1.04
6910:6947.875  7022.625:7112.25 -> 1.04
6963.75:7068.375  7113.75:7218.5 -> 0.73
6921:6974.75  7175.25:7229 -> 1.09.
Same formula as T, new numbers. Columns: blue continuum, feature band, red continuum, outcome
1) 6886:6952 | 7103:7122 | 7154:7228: 0.16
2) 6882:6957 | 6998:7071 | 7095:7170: -0.16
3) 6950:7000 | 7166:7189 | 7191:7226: -0.24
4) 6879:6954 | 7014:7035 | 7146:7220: -0.16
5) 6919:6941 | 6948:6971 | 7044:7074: 0.03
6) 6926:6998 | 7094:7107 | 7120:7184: 0.38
